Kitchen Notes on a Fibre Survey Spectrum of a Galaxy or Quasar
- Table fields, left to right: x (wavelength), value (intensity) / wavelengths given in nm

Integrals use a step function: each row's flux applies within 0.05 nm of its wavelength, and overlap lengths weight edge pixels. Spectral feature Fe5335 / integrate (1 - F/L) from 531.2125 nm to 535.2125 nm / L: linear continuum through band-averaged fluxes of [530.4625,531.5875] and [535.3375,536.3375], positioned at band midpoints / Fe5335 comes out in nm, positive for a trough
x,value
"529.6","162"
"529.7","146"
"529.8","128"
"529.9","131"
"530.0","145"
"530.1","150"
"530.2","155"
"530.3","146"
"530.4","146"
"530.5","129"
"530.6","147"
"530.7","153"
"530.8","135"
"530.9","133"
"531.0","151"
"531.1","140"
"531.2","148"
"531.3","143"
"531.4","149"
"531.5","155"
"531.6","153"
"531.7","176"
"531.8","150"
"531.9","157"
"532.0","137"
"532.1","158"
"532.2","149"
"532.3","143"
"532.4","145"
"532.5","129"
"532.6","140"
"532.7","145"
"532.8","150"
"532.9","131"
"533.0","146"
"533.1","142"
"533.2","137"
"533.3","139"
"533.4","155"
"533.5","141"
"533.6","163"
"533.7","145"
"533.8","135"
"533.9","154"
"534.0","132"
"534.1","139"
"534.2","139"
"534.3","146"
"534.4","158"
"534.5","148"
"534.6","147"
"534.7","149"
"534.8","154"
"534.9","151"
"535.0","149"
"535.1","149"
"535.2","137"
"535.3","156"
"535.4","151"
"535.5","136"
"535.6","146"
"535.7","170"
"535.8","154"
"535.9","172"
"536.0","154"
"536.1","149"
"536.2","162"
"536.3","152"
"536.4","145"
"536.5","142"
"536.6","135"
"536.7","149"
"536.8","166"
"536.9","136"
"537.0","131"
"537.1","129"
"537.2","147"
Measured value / 0.061 nm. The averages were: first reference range 144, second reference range 155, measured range 147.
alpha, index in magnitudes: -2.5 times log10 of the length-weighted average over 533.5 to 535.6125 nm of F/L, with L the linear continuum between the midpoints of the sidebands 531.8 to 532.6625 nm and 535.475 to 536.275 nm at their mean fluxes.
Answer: 0.04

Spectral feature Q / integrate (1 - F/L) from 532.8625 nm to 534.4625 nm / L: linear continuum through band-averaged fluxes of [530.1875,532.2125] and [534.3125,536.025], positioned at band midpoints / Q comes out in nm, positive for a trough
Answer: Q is 0.07 nm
